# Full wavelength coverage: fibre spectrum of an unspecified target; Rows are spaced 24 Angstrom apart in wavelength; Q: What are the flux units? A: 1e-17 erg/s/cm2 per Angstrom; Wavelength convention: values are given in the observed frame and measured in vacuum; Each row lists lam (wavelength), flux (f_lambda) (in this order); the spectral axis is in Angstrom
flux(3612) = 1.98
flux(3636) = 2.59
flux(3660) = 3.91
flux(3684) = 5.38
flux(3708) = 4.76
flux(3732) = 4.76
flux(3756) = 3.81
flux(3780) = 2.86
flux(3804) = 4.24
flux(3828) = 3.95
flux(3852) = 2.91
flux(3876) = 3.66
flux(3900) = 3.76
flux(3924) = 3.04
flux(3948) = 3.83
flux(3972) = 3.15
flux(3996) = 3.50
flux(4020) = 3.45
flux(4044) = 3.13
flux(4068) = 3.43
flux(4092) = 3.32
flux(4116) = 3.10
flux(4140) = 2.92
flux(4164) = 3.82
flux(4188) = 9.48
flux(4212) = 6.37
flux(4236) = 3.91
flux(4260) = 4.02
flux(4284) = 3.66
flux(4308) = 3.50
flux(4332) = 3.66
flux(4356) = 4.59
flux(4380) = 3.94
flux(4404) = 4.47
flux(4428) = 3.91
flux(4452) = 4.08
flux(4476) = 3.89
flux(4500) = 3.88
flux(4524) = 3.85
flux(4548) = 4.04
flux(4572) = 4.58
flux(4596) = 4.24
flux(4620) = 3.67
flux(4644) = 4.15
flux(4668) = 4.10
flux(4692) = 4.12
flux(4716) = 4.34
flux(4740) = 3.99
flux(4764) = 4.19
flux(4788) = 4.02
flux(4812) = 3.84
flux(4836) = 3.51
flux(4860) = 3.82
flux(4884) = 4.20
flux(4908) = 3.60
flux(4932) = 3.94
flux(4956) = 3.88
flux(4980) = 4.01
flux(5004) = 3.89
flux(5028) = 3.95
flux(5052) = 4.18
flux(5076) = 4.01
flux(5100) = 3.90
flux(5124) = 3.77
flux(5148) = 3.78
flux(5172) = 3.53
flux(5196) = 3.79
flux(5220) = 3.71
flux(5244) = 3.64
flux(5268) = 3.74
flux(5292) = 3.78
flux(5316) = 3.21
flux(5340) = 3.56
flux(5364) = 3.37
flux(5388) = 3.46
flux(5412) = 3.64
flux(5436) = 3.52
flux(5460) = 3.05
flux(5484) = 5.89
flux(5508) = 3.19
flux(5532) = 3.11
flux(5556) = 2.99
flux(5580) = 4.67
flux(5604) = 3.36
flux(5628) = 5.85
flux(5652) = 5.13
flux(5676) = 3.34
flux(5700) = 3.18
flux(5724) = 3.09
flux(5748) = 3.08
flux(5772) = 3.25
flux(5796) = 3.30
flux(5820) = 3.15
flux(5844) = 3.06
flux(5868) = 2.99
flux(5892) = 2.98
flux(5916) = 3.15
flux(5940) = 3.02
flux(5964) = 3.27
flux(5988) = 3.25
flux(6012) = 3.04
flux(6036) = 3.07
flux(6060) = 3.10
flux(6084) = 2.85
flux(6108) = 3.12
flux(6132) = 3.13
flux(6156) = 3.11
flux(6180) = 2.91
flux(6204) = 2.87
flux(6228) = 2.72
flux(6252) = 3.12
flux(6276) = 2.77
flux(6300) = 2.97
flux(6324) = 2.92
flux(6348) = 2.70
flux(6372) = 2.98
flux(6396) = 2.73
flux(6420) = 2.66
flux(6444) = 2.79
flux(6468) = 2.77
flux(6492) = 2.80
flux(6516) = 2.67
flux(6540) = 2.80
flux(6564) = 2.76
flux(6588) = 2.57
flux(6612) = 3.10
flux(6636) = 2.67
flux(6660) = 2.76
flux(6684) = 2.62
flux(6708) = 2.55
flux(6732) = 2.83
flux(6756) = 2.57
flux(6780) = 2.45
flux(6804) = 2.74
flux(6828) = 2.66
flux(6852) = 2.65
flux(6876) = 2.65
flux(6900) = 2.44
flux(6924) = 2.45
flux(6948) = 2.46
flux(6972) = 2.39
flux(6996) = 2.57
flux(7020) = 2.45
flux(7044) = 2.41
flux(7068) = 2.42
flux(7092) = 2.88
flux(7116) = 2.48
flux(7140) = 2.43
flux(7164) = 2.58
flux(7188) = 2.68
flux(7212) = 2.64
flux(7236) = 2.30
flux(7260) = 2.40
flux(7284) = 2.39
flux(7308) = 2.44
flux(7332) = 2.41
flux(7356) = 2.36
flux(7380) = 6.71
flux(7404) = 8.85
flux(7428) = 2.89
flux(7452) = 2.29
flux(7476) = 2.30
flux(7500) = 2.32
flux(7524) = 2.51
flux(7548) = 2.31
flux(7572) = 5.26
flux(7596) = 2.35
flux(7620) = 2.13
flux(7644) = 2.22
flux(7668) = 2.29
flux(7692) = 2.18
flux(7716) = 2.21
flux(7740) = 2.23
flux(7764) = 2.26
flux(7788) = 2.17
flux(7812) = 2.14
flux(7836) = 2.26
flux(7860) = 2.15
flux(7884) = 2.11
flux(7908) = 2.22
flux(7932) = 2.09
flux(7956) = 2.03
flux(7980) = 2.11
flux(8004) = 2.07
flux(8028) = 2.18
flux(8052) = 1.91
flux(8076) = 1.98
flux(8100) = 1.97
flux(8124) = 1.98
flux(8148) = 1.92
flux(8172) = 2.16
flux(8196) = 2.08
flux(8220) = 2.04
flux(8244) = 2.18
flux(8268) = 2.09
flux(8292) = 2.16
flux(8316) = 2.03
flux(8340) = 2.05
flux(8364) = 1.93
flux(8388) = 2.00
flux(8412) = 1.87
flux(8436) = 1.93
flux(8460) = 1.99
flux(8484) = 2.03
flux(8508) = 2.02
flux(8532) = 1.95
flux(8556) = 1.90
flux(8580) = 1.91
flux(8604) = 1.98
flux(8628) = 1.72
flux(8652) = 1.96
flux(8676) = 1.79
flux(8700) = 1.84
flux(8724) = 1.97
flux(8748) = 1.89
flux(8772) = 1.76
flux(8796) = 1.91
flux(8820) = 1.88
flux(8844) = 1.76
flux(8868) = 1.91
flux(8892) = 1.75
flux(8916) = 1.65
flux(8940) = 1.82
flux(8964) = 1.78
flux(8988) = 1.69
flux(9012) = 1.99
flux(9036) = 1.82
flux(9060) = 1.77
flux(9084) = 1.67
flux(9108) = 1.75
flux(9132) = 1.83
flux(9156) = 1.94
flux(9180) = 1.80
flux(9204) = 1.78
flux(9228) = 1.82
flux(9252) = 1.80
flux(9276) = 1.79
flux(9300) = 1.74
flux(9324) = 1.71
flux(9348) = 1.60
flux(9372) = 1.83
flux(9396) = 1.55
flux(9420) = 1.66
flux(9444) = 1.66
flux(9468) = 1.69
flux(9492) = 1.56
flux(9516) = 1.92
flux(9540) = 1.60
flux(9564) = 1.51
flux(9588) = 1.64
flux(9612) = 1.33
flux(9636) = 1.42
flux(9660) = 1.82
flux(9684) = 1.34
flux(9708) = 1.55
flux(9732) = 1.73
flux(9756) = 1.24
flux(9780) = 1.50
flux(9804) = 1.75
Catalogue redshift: 0.126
